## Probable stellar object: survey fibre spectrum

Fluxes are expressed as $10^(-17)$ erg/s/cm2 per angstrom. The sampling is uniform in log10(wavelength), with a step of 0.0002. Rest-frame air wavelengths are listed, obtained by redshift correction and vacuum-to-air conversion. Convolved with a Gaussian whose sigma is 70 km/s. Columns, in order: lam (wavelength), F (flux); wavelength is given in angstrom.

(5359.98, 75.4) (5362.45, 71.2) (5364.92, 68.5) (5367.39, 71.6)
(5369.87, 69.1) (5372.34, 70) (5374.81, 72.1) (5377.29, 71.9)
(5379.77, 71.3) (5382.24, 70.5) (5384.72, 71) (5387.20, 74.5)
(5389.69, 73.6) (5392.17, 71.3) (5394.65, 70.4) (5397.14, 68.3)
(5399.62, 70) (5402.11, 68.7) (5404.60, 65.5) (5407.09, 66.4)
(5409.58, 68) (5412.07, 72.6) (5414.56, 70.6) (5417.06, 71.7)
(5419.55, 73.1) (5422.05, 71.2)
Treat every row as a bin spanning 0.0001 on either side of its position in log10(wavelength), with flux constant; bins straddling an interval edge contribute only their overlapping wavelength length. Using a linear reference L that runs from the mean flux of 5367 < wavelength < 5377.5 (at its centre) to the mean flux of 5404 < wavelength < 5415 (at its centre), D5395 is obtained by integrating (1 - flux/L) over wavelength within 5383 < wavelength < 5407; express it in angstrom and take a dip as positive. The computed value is -0.2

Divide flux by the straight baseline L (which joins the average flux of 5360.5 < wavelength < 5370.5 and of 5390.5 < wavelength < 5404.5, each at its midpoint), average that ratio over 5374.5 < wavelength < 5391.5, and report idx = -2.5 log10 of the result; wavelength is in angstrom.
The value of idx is -0.03 mag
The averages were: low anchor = 70.5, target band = 72.1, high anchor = 69.5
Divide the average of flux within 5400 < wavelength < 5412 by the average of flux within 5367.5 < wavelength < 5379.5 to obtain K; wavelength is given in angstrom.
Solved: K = 1.0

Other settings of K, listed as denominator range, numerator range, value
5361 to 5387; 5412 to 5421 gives 1.01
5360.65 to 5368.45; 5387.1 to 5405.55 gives 0.99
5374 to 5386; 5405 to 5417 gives 0.97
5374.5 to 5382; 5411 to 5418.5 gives 1.00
